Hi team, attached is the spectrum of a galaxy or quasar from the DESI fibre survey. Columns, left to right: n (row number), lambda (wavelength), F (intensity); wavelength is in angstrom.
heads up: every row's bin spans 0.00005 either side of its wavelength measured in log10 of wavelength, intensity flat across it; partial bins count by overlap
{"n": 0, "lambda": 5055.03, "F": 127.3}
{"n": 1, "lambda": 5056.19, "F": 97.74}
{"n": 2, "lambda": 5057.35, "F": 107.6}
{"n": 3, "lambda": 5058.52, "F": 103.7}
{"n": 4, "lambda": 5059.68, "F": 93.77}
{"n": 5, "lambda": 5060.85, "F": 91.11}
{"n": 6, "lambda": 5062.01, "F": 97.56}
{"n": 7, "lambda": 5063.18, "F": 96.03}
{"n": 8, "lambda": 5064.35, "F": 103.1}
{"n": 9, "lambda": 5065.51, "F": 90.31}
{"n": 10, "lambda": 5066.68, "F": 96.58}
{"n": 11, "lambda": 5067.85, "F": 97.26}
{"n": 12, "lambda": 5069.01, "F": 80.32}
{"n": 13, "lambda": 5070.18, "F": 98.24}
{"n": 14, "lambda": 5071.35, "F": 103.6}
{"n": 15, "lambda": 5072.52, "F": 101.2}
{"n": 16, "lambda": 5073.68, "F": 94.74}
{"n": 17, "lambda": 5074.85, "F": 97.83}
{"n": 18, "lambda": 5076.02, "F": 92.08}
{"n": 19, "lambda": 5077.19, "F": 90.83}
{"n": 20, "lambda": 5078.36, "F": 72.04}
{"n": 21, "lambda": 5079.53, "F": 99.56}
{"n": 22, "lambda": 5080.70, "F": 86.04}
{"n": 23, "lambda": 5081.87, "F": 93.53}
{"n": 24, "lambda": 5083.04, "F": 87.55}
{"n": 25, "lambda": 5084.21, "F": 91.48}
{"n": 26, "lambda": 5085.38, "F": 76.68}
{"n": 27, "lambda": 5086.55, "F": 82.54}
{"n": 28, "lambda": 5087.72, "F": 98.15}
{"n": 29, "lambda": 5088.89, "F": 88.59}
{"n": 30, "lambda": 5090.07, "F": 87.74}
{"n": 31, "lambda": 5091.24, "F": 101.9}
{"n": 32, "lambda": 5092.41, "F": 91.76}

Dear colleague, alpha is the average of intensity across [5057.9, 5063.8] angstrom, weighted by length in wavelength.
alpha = 96.4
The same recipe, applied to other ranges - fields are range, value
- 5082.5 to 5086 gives 85.2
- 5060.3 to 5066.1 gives 95.6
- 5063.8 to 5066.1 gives 96.7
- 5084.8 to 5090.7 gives 86.8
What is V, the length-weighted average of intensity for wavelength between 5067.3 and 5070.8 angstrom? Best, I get 92.1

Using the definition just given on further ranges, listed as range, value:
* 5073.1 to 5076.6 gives 94.9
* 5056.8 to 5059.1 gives 105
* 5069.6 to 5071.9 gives 101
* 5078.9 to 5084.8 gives 91.5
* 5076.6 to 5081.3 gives 87.1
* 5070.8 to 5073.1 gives 102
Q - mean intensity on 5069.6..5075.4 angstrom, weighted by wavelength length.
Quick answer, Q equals 99.2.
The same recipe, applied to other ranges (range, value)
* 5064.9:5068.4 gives 94.8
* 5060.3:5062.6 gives 94.4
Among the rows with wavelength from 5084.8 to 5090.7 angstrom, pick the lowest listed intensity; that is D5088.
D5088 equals 76.68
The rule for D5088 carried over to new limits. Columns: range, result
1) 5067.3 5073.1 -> 80.32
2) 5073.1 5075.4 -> 94.74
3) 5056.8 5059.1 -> 103.7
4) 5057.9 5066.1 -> 90.31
